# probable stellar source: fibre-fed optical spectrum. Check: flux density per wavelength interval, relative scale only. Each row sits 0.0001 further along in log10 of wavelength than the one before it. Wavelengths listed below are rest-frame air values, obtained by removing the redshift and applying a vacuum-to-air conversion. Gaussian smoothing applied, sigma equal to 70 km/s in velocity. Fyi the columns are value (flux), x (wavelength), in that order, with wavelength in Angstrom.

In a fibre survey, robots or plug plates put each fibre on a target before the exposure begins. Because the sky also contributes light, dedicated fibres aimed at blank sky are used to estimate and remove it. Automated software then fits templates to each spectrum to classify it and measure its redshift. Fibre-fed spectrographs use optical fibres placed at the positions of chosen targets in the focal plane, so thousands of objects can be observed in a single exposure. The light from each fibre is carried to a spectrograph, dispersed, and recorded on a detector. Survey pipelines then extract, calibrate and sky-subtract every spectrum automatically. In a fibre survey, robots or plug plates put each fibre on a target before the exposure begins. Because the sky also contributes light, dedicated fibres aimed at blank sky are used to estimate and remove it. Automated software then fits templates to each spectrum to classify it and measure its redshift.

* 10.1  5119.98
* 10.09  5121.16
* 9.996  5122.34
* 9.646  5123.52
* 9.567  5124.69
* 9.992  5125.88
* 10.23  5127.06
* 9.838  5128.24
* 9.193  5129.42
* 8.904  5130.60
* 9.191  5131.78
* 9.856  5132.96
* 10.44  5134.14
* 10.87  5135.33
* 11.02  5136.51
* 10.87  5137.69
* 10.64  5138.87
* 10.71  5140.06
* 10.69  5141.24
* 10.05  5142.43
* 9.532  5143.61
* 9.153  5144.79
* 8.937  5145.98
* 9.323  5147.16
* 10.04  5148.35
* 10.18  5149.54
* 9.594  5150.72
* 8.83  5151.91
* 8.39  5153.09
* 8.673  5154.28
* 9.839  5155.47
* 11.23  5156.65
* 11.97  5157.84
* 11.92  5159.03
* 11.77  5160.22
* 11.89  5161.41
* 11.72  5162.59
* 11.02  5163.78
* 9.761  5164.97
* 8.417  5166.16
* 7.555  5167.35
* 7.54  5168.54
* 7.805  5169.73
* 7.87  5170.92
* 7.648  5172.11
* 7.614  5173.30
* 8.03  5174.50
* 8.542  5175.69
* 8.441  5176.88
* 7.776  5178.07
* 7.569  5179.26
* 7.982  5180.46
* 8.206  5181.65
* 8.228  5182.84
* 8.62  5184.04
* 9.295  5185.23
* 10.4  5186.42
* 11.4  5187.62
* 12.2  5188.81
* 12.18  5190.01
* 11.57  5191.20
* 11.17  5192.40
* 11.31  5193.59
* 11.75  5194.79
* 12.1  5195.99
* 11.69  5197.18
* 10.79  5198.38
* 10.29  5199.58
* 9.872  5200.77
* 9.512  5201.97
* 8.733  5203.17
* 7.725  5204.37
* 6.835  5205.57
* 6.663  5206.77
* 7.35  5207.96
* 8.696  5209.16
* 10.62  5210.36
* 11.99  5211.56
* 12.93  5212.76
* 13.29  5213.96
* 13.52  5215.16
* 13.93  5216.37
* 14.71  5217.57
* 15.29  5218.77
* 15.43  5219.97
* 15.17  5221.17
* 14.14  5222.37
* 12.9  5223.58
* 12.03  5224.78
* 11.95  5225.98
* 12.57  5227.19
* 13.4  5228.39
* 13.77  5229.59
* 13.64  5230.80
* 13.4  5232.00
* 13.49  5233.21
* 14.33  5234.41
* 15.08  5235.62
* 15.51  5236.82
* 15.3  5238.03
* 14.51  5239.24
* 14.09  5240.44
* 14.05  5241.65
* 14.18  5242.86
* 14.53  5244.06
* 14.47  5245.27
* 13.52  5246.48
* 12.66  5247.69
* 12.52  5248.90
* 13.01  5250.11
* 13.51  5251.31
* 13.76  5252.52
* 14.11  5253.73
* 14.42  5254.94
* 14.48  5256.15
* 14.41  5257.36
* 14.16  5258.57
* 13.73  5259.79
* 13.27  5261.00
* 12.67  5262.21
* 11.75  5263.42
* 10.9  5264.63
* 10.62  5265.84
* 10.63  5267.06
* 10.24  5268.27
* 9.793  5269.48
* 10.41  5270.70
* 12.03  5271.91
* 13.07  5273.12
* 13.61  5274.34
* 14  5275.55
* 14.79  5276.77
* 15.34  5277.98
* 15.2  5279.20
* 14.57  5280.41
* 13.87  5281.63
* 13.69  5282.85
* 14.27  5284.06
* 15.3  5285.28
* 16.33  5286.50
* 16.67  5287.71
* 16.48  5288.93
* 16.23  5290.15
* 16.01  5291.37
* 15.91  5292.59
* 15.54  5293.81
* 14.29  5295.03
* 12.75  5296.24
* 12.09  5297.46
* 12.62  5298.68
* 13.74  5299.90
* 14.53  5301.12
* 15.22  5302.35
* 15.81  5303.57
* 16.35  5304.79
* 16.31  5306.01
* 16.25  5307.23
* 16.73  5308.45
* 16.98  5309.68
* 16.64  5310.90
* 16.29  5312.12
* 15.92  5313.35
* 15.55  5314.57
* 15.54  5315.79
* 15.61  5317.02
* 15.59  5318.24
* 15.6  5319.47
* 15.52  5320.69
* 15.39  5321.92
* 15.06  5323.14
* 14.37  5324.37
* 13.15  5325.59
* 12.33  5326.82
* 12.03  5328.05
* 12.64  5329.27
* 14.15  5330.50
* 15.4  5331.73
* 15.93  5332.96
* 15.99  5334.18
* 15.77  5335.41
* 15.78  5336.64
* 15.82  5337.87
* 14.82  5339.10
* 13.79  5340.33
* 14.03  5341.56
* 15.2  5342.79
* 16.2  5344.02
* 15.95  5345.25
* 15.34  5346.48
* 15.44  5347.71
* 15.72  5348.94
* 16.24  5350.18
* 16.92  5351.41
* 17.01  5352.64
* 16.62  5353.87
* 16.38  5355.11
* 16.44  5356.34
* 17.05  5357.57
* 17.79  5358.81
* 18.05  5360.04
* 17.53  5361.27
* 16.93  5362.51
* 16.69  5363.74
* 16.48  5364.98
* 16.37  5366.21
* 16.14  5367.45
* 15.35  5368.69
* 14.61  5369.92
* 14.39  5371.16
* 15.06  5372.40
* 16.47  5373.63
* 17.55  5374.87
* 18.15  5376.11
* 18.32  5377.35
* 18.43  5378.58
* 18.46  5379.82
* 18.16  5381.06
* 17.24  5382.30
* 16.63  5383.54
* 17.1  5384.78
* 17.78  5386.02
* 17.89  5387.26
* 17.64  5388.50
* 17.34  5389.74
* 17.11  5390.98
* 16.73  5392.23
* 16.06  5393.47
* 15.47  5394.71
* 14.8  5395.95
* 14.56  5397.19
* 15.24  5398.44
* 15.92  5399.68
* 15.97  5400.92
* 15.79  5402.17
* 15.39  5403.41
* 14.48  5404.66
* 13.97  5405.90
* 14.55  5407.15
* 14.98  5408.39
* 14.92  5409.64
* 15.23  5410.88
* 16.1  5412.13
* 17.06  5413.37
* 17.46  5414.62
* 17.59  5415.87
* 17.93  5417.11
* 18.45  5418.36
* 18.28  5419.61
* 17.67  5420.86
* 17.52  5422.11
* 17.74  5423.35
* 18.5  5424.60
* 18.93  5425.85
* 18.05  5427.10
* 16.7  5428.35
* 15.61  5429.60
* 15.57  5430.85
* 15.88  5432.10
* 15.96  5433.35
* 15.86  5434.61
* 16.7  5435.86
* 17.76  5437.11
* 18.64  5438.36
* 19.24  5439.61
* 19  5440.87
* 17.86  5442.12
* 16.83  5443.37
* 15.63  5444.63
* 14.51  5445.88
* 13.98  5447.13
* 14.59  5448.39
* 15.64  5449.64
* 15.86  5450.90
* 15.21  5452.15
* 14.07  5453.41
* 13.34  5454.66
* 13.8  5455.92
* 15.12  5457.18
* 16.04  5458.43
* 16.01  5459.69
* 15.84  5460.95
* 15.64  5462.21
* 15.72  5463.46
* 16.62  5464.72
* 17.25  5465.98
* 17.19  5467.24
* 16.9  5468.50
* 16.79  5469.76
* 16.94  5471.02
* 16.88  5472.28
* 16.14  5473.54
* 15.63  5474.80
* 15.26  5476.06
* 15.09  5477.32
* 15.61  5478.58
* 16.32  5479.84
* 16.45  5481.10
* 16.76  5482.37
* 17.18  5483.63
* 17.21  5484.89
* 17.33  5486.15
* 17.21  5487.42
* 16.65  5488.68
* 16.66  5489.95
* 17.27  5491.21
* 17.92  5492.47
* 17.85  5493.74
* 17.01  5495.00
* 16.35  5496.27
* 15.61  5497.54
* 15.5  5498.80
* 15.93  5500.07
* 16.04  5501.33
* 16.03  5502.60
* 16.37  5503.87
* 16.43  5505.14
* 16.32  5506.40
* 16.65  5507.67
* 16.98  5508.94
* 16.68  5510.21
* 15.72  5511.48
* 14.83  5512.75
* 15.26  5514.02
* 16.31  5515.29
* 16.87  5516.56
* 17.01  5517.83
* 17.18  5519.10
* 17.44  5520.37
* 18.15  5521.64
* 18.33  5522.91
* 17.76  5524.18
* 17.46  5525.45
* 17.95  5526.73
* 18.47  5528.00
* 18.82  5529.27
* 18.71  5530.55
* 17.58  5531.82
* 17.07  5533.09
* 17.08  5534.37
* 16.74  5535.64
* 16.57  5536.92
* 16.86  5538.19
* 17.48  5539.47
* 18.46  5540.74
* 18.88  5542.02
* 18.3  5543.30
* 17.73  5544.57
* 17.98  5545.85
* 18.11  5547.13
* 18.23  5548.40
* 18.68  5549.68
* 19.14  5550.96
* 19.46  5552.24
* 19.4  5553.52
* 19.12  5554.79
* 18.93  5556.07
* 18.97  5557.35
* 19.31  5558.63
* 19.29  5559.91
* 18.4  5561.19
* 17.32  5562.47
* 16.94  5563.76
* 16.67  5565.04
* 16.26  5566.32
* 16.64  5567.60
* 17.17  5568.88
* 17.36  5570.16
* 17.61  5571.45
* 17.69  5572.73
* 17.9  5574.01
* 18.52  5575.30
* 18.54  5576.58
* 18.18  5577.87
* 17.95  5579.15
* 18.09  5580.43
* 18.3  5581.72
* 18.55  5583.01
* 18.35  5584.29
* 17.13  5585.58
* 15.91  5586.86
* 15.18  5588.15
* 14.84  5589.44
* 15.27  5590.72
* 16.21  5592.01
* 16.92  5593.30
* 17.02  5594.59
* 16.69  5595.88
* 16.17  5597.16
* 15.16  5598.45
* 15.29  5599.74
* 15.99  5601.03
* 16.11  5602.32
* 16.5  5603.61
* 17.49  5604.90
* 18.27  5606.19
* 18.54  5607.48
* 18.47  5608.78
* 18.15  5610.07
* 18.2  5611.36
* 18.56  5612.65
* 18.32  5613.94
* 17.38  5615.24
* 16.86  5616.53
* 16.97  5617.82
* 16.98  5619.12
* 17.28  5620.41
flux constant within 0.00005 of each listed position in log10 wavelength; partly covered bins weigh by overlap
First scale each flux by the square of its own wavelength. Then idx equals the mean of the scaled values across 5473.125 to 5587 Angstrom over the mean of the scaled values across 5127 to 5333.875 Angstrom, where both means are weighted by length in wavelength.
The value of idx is 1.57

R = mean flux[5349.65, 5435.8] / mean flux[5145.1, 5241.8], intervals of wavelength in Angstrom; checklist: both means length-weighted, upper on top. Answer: 1.52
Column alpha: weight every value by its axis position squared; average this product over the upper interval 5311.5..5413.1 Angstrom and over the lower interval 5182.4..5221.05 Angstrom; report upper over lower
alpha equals 1.5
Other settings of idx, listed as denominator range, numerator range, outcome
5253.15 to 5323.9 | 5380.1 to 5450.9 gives 1.21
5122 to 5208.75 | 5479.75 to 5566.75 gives 2.06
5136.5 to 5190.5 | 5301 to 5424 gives 1.81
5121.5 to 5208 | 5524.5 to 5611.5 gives 2.11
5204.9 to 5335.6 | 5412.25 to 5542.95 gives 1.30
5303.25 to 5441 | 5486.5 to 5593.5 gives 1.14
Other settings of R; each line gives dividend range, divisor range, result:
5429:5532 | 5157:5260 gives 1.42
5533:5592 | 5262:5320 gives 1.23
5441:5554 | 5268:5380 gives 1.09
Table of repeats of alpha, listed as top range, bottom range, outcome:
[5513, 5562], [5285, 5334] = 1.29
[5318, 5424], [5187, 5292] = 1.31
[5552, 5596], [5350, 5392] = 1.12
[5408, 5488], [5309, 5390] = 1.06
